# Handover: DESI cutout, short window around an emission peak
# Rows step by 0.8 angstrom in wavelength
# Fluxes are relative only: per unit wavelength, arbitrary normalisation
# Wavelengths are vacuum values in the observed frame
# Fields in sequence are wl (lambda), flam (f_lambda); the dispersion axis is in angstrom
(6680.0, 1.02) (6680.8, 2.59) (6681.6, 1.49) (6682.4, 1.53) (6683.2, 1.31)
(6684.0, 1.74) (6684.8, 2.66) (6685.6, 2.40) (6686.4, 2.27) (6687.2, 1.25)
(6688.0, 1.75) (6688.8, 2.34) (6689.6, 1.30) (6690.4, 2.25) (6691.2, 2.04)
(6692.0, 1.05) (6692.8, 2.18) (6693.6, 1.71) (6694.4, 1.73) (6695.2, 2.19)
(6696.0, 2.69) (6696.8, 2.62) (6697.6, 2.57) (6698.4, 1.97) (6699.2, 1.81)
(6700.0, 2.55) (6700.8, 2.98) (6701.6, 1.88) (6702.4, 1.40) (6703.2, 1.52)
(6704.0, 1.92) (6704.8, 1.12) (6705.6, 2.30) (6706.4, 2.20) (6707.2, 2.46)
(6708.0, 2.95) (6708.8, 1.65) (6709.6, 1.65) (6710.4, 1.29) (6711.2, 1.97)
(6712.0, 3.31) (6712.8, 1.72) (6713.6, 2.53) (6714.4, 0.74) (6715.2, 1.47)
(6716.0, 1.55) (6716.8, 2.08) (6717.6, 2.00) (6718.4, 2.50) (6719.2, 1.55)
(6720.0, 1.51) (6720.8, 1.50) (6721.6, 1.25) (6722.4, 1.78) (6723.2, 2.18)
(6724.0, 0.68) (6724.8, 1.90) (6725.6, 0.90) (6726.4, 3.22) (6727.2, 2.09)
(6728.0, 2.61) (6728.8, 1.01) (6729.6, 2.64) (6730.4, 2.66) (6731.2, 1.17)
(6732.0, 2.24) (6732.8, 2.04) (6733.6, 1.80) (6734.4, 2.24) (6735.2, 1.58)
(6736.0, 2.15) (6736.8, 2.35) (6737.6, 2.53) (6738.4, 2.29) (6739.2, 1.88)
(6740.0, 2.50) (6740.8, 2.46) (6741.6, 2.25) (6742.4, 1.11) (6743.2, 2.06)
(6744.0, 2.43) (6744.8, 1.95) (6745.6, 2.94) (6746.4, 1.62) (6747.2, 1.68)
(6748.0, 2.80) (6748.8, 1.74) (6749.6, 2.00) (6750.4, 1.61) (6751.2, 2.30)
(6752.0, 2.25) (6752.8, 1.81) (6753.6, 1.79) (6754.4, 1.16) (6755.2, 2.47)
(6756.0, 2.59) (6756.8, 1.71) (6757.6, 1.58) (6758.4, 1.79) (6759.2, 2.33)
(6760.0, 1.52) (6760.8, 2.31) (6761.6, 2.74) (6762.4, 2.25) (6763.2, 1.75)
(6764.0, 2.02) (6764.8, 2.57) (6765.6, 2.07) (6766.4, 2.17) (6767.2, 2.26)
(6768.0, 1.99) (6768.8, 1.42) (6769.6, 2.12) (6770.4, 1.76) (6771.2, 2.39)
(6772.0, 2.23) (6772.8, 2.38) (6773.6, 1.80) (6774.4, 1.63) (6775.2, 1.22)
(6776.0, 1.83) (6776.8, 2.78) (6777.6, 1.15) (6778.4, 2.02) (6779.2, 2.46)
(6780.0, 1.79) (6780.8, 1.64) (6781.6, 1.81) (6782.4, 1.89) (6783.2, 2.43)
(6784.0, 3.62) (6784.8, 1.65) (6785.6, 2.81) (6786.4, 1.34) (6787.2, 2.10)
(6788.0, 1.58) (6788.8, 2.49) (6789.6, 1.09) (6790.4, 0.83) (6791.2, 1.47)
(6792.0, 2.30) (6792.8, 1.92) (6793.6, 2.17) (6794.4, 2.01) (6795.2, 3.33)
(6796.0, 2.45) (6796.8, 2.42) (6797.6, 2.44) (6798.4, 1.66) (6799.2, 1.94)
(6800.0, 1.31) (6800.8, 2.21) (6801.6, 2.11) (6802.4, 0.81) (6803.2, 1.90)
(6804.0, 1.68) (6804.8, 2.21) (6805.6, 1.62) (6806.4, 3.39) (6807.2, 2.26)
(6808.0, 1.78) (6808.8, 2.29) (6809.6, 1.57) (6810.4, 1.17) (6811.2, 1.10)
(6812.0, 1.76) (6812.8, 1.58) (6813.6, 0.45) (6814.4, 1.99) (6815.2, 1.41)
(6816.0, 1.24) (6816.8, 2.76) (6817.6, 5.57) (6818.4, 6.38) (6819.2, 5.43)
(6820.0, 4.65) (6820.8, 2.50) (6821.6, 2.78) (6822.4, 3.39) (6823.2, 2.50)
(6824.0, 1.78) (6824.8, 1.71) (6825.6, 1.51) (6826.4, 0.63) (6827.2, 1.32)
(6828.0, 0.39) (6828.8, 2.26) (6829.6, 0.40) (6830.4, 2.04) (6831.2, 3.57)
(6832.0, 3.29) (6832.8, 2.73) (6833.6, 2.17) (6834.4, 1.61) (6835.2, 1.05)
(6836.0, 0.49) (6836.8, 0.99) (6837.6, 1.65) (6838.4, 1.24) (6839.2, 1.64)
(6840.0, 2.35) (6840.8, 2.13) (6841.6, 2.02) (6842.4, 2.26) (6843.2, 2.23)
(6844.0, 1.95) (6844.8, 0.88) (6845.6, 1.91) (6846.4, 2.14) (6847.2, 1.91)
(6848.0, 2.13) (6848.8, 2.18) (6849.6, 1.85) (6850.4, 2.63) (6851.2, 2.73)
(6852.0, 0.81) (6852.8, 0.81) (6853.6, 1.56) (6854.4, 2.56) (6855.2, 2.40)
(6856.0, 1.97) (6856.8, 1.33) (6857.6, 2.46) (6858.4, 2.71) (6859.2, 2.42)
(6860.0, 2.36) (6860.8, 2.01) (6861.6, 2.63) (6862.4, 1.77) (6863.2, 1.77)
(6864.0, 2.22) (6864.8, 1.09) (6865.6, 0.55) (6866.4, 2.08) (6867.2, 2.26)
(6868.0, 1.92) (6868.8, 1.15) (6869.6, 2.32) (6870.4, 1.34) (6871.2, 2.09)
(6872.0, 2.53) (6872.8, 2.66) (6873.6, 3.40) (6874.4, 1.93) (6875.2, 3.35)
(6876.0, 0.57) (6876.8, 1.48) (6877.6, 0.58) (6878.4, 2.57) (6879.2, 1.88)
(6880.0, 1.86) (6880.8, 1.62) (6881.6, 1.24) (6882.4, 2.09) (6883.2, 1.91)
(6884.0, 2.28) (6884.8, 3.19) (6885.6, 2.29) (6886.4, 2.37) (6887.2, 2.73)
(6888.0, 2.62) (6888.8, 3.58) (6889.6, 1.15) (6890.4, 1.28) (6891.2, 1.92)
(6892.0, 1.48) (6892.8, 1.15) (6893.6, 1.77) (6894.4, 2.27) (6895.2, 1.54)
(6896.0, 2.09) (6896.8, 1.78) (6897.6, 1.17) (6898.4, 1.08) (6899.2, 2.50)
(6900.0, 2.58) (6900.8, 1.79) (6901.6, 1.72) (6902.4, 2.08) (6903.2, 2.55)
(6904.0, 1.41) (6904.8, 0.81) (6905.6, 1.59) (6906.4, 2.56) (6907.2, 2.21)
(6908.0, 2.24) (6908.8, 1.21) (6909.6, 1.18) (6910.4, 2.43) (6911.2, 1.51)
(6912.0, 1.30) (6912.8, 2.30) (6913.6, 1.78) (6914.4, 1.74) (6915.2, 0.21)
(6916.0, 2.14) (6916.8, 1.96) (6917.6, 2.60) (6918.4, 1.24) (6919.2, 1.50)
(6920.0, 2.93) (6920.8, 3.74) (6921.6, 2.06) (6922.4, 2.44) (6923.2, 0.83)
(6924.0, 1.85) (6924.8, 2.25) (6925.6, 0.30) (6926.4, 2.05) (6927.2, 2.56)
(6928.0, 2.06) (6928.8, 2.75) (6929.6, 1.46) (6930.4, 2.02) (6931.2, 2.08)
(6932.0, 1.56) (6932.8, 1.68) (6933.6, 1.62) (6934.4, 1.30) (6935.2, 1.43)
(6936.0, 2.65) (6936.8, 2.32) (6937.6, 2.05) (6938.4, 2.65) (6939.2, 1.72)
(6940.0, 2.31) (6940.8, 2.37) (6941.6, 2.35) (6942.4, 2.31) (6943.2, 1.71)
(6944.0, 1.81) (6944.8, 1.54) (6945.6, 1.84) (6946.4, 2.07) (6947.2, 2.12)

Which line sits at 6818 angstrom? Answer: H-beta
